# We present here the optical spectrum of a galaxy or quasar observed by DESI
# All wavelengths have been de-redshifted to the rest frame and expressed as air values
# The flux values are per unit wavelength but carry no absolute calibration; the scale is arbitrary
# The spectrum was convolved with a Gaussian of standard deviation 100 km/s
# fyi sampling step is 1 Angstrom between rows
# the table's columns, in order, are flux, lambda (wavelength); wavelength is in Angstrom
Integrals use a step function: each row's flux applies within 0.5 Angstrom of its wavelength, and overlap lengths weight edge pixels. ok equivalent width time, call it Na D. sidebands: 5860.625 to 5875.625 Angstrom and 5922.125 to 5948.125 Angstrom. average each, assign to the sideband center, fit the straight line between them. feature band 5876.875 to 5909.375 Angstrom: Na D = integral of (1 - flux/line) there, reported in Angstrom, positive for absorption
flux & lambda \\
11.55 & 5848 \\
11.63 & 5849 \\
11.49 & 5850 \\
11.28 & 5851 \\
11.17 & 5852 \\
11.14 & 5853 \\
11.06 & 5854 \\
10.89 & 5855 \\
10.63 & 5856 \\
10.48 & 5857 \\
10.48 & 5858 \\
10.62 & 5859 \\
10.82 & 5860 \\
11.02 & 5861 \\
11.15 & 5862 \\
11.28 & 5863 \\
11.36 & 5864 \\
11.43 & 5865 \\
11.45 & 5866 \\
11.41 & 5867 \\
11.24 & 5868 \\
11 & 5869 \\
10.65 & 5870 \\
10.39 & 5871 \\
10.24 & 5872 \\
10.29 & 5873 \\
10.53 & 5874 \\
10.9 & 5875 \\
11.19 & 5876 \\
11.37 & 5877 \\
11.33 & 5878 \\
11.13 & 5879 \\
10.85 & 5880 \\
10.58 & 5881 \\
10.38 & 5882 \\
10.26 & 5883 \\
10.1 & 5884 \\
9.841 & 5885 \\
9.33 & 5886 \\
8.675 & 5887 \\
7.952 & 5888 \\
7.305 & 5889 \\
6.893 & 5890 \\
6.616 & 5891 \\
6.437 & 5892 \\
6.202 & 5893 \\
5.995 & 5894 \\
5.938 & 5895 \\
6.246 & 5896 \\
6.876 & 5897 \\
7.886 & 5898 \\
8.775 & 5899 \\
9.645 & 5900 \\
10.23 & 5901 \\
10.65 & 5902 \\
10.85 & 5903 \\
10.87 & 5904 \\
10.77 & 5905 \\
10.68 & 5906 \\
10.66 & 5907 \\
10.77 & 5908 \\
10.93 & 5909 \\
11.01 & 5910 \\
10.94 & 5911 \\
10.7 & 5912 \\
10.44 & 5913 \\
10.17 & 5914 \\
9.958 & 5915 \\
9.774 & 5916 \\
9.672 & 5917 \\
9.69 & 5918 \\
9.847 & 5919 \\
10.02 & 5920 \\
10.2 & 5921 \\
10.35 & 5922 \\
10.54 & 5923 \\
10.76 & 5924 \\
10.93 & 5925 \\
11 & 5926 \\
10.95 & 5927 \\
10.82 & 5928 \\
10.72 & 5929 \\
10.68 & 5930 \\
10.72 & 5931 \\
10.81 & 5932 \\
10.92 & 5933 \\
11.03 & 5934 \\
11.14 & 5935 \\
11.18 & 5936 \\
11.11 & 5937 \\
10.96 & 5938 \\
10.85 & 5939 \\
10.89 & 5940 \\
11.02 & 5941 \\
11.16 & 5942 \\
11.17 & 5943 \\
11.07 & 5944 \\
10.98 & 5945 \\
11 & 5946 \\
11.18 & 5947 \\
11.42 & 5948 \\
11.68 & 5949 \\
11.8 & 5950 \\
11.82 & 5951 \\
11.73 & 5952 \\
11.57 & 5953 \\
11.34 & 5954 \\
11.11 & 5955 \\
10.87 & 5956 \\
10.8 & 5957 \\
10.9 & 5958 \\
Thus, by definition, 5.3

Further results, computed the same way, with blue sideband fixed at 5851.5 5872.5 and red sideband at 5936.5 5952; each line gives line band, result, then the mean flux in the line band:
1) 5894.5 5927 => 3.4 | 9.95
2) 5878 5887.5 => 0.7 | 10.2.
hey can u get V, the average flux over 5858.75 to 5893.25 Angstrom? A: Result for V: 10.1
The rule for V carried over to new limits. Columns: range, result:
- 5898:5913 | 10.4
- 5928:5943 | 10.9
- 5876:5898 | 8.63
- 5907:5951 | 10.8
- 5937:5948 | 11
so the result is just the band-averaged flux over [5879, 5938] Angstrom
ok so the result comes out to 9.77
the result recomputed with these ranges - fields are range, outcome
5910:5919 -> 10.2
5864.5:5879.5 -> 11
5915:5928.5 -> 10.3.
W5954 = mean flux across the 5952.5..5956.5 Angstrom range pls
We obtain 11.2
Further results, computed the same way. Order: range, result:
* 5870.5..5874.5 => 10.4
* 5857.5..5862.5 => 10.8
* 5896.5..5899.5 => 7.85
